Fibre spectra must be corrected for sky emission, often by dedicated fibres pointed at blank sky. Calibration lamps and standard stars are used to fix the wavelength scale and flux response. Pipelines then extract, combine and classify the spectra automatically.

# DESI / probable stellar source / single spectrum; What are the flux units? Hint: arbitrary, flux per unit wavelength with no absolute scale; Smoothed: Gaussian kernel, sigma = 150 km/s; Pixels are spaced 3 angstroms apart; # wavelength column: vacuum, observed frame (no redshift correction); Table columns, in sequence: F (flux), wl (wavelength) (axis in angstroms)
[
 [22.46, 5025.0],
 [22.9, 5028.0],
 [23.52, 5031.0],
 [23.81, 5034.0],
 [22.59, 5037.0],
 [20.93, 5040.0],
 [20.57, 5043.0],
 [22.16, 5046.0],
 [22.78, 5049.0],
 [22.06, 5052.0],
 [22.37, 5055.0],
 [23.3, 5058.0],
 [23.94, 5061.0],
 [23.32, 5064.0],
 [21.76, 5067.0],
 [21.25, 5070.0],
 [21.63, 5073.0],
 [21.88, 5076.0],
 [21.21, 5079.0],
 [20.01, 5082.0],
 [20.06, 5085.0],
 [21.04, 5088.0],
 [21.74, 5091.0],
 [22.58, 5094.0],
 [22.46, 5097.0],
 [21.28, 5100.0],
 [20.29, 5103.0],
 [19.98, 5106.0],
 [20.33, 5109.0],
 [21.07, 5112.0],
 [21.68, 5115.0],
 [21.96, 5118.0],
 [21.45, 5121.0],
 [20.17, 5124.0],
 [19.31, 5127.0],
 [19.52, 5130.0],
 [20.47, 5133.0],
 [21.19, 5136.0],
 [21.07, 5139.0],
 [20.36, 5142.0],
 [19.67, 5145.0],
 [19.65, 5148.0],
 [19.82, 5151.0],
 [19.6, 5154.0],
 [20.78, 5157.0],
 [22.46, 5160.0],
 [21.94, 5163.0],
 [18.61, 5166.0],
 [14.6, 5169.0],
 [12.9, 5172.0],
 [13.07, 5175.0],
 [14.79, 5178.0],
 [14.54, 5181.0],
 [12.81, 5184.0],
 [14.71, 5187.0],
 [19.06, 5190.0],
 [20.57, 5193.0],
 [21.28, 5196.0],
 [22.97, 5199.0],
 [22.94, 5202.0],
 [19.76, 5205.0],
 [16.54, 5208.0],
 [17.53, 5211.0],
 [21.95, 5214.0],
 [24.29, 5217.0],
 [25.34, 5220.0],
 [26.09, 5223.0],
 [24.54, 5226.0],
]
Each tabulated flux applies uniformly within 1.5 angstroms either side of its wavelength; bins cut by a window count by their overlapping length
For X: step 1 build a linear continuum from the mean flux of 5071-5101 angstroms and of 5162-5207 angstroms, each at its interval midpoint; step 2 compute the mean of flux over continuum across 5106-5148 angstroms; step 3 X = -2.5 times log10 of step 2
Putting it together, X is -0.04 mag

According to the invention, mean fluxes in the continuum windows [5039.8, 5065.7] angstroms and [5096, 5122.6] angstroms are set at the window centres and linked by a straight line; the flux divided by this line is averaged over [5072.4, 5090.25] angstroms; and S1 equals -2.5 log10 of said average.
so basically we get 0.04 mag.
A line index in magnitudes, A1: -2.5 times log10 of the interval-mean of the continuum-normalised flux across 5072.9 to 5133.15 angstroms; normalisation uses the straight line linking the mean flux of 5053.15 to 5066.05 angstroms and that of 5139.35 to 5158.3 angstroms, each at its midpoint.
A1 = 0.034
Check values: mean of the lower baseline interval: 23.1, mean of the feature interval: 21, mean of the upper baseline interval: 20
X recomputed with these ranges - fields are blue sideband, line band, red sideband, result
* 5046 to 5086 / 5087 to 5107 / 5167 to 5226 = -0.01 mag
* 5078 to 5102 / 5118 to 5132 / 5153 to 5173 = -0.01 mag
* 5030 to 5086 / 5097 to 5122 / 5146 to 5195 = -0.06 mag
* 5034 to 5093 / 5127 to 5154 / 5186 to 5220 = 0.05 mag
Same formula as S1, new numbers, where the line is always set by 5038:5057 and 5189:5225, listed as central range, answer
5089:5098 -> -0.02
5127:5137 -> 0.08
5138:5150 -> 0.08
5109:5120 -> 0.02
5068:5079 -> 0.01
